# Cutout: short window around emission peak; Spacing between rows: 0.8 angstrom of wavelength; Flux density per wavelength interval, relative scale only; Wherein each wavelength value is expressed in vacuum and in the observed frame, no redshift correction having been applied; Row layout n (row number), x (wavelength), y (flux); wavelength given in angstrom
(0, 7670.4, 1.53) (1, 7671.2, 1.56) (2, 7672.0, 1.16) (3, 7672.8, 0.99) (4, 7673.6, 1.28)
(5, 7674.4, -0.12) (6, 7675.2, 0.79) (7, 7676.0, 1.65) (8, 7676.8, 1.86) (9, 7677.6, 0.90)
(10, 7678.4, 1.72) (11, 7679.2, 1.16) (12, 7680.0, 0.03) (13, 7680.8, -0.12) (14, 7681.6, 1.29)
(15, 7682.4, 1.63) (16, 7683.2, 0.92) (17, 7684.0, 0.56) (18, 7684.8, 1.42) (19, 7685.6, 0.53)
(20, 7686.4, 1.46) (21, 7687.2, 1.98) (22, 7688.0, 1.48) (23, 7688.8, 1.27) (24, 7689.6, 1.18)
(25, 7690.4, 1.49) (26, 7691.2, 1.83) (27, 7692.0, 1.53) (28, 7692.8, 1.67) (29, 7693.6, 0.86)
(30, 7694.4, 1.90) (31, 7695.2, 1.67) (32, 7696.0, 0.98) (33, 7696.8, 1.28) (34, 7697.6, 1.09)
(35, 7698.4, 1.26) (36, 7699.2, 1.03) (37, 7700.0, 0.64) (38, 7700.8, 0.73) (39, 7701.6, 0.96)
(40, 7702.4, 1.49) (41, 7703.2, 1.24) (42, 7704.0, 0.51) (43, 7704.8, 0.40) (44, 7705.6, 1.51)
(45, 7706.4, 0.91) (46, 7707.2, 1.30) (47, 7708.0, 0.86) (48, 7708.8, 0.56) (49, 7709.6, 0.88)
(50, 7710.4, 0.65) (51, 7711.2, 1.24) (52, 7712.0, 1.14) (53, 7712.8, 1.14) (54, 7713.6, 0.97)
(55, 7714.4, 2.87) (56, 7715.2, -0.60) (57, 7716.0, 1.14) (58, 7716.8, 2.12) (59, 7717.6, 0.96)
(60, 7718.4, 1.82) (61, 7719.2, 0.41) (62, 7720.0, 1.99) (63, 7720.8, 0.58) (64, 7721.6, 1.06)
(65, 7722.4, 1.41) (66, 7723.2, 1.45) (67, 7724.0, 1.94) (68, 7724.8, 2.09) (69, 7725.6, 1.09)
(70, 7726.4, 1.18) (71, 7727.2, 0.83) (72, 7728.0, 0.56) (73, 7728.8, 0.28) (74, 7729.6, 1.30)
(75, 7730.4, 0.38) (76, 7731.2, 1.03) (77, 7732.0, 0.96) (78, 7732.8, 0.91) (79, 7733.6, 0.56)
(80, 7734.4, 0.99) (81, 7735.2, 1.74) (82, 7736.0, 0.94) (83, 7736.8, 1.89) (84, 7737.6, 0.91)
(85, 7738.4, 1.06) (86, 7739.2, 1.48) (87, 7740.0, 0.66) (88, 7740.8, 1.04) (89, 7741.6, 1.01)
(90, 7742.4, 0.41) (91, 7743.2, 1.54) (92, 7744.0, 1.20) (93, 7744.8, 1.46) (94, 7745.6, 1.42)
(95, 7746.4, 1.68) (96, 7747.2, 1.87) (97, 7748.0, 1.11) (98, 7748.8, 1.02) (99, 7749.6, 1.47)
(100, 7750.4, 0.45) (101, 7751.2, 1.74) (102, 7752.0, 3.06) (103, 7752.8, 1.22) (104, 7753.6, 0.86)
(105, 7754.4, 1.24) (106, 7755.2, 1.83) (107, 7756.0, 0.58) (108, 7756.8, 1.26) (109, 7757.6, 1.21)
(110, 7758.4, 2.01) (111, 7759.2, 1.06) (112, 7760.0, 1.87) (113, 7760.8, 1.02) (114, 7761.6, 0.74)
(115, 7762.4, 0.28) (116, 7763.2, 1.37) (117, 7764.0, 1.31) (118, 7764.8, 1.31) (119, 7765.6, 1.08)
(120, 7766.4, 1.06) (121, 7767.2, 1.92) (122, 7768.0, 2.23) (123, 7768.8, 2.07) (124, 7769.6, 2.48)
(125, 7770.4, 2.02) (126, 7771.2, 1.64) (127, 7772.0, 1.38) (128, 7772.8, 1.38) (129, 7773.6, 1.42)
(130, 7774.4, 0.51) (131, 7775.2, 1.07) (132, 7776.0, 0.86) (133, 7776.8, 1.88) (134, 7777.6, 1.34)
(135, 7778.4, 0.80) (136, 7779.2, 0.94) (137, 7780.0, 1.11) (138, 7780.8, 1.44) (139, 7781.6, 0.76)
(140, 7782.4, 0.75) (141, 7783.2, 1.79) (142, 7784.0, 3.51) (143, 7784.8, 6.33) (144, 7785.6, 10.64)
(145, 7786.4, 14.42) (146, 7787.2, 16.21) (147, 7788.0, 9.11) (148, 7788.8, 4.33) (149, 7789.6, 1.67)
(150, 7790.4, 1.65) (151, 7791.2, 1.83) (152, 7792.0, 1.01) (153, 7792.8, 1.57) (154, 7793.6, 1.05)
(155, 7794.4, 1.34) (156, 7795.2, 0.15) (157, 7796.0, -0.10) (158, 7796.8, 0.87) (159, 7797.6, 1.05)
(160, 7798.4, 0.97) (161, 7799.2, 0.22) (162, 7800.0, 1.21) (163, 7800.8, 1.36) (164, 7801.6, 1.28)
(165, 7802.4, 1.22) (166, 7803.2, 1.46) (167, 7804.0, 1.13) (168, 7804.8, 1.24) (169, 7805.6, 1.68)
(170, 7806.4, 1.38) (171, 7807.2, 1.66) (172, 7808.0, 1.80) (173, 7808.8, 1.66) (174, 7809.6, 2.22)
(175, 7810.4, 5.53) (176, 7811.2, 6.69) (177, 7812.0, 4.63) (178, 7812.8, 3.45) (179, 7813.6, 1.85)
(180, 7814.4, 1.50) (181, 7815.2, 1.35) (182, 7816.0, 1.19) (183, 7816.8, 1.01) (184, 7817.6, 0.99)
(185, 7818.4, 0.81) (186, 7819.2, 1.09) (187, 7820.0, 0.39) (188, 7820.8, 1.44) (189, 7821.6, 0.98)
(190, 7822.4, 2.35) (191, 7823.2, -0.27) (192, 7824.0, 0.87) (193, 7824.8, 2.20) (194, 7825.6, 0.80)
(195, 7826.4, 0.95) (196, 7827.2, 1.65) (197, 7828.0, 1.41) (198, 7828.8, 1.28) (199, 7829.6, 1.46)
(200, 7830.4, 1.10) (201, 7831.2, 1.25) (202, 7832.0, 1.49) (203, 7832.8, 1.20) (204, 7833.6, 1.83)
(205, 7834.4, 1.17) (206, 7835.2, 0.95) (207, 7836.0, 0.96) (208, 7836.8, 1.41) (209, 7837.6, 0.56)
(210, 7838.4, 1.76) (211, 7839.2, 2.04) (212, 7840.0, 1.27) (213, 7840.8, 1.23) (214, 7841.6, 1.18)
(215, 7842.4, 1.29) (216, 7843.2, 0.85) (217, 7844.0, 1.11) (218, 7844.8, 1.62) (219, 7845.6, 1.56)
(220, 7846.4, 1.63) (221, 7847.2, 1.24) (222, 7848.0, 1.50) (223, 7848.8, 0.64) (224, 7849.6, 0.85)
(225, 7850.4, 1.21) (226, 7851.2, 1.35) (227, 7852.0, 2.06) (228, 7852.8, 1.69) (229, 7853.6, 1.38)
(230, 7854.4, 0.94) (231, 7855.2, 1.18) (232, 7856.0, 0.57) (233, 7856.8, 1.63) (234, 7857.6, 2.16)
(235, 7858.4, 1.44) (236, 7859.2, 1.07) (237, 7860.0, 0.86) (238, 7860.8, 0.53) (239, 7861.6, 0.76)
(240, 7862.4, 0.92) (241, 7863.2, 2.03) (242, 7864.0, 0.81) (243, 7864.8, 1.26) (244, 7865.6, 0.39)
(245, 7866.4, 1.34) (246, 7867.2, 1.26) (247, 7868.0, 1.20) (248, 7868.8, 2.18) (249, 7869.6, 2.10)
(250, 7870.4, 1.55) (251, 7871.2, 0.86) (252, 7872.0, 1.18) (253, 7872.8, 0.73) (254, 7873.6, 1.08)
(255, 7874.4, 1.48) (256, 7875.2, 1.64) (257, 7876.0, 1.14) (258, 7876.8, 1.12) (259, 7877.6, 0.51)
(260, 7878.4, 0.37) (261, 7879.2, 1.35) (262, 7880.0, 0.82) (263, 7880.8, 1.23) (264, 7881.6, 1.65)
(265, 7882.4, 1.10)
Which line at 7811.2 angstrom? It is [N II]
